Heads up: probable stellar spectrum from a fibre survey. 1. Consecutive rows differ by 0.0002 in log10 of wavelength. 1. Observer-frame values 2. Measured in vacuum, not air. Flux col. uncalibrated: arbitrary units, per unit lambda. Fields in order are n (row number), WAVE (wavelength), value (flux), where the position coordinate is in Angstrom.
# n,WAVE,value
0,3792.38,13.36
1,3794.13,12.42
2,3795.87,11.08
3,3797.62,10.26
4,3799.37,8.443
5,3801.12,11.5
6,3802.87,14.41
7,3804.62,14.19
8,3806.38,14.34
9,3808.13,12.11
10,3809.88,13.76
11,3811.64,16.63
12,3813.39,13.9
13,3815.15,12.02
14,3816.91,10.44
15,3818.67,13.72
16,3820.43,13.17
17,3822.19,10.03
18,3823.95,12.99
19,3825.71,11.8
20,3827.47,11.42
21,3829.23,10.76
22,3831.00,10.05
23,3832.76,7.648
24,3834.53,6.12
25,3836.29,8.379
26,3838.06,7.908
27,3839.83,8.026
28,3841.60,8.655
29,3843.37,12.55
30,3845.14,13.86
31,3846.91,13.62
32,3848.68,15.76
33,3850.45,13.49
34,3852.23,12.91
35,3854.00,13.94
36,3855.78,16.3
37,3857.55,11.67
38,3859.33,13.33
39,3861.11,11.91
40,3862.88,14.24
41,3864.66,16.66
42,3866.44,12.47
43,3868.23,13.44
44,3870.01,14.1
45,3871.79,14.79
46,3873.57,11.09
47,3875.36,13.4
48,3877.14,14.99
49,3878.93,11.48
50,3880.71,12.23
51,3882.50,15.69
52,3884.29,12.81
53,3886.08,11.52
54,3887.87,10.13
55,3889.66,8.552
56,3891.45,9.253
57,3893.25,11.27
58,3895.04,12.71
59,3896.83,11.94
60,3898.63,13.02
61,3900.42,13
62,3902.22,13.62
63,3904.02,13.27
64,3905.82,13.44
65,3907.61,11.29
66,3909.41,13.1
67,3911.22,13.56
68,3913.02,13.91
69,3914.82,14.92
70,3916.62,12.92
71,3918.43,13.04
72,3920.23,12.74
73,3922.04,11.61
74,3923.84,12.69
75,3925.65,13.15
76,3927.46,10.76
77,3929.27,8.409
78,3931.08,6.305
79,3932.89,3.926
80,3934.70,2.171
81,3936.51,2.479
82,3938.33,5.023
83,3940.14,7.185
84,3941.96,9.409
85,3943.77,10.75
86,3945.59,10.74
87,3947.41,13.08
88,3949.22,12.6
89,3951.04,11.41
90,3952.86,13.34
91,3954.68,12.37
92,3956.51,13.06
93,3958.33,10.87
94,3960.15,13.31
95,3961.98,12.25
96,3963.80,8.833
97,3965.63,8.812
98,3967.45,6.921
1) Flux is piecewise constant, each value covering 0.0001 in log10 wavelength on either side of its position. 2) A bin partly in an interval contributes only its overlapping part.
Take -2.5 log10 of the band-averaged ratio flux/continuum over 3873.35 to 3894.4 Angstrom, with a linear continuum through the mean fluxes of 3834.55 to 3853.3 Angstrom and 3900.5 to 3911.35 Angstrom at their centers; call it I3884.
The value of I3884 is 0.04 mag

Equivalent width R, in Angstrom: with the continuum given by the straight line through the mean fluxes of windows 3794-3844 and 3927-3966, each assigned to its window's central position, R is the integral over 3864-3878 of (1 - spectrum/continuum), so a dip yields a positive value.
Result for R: -4.4 Angstrom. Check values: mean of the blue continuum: 11.3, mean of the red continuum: 9.41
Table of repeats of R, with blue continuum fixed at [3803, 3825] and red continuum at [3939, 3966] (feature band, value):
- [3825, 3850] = 4.46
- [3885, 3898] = 1.30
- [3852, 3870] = -1.81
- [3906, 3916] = -1.34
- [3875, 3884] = -0.96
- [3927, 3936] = 4.37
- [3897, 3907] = -1.02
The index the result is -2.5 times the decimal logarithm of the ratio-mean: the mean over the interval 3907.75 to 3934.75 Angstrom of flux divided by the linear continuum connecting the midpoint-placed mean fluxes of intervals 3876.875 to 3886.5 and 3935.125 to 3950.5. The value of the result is -0.08 mag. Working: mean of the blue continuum 13.1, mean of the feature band 11.2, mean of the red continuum 8.76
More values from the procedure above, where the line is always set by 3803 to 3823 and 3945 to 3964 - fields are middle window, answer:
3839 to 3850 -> 0.07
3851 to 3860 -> -0.06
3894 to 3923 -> -0.05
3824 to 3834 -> 0.25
